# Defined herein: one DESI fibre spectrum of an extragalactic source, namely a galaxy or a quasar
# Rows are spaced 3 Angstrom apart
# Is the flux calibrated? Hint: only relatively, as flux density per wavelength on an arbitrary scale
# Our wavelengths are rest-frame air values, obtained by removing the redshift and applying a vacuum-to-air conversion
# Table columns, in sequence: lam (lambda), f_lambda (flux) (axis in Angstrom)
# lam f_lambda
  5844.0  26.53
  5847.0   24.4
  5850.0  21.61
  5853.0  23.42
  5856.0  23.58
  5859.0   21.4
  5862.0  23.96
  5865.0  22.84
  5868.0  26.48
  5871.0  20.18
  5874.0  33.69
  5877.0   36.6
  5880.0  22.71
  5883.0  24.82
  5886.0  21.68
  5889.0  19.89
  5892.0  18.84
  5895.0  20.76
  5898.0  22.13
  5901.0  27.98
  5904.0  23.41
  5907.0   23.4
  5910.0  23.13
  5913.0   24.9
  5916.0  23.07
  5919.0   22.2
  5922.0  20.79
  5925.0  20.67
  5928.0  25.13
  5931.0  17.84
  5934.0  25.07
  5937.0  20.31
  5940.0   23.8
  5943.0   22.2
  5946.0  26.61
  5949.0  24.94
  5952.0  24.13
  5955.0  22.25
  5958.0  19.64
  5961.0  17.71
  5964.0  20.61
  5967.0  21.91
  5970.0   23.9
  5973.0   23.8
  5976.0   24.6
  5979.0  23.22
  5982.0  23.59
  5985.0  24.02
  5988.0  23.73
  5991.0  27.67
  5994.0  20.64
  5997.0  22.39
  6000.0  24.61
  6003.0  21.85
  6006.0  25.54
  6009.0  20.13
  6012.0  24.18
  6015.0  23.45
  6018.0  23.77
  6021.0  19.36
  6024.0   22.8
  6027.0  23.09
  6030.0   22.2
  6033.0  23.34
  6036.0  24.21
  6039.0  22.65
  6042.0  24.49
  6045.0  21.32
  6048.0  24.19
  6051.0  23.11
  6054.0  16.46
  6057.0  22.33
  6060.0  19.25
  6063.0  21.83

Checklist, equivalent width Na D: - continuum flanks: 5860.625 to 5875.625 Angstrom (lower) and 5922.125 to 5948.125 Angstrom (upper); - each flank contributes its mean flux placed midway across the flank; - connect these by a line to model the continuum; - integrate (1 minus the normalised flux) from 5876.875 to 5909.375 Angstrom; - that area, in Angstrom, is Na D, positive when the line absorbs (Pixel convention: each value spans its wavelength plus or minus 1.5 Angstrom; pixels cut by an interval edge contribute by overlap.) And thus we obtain 1.6 Angstrom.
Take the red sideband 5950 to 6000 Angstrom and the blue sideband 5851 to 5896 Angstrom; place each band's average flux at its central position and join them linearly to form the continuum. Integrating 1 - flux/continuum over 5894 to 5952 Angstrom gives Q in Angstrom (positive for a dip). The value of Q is 0.8 Angstrom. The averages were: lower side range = 24.1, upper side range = 22.8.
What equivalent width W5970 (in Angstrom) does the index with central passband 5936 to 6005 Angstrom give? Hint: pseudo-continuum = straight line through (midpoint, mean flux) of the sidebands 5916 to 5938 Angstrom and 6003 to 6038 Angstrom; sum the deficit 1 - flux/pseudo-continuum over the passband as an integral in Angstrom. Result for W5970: -2.1 Angstrom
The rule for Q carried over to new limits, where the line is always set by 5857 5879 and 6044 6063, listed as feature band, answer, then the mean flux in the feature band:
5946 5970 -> 1.8 Angstrom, 22.1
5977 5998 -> -0.6 Angstrom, 23.7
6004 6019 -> -0.7 Angstrom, 23.4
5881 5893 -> 2.0 Angstrom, 21.5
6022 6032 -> -0.3 Angstrom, 22.6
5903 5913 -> 0.7 Angstrom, 23.5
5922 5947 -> 2.0 Angstrom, 22.5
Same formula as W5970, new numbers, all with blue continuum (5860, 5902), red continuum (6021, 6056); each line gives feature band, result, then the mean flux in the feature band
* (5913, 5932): 1.51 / 22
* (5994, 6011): 0.08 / 22.7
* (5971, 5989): -0.54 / 23.8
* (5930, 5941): 0.86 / 21.8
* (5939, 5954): -0.46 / 24.3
